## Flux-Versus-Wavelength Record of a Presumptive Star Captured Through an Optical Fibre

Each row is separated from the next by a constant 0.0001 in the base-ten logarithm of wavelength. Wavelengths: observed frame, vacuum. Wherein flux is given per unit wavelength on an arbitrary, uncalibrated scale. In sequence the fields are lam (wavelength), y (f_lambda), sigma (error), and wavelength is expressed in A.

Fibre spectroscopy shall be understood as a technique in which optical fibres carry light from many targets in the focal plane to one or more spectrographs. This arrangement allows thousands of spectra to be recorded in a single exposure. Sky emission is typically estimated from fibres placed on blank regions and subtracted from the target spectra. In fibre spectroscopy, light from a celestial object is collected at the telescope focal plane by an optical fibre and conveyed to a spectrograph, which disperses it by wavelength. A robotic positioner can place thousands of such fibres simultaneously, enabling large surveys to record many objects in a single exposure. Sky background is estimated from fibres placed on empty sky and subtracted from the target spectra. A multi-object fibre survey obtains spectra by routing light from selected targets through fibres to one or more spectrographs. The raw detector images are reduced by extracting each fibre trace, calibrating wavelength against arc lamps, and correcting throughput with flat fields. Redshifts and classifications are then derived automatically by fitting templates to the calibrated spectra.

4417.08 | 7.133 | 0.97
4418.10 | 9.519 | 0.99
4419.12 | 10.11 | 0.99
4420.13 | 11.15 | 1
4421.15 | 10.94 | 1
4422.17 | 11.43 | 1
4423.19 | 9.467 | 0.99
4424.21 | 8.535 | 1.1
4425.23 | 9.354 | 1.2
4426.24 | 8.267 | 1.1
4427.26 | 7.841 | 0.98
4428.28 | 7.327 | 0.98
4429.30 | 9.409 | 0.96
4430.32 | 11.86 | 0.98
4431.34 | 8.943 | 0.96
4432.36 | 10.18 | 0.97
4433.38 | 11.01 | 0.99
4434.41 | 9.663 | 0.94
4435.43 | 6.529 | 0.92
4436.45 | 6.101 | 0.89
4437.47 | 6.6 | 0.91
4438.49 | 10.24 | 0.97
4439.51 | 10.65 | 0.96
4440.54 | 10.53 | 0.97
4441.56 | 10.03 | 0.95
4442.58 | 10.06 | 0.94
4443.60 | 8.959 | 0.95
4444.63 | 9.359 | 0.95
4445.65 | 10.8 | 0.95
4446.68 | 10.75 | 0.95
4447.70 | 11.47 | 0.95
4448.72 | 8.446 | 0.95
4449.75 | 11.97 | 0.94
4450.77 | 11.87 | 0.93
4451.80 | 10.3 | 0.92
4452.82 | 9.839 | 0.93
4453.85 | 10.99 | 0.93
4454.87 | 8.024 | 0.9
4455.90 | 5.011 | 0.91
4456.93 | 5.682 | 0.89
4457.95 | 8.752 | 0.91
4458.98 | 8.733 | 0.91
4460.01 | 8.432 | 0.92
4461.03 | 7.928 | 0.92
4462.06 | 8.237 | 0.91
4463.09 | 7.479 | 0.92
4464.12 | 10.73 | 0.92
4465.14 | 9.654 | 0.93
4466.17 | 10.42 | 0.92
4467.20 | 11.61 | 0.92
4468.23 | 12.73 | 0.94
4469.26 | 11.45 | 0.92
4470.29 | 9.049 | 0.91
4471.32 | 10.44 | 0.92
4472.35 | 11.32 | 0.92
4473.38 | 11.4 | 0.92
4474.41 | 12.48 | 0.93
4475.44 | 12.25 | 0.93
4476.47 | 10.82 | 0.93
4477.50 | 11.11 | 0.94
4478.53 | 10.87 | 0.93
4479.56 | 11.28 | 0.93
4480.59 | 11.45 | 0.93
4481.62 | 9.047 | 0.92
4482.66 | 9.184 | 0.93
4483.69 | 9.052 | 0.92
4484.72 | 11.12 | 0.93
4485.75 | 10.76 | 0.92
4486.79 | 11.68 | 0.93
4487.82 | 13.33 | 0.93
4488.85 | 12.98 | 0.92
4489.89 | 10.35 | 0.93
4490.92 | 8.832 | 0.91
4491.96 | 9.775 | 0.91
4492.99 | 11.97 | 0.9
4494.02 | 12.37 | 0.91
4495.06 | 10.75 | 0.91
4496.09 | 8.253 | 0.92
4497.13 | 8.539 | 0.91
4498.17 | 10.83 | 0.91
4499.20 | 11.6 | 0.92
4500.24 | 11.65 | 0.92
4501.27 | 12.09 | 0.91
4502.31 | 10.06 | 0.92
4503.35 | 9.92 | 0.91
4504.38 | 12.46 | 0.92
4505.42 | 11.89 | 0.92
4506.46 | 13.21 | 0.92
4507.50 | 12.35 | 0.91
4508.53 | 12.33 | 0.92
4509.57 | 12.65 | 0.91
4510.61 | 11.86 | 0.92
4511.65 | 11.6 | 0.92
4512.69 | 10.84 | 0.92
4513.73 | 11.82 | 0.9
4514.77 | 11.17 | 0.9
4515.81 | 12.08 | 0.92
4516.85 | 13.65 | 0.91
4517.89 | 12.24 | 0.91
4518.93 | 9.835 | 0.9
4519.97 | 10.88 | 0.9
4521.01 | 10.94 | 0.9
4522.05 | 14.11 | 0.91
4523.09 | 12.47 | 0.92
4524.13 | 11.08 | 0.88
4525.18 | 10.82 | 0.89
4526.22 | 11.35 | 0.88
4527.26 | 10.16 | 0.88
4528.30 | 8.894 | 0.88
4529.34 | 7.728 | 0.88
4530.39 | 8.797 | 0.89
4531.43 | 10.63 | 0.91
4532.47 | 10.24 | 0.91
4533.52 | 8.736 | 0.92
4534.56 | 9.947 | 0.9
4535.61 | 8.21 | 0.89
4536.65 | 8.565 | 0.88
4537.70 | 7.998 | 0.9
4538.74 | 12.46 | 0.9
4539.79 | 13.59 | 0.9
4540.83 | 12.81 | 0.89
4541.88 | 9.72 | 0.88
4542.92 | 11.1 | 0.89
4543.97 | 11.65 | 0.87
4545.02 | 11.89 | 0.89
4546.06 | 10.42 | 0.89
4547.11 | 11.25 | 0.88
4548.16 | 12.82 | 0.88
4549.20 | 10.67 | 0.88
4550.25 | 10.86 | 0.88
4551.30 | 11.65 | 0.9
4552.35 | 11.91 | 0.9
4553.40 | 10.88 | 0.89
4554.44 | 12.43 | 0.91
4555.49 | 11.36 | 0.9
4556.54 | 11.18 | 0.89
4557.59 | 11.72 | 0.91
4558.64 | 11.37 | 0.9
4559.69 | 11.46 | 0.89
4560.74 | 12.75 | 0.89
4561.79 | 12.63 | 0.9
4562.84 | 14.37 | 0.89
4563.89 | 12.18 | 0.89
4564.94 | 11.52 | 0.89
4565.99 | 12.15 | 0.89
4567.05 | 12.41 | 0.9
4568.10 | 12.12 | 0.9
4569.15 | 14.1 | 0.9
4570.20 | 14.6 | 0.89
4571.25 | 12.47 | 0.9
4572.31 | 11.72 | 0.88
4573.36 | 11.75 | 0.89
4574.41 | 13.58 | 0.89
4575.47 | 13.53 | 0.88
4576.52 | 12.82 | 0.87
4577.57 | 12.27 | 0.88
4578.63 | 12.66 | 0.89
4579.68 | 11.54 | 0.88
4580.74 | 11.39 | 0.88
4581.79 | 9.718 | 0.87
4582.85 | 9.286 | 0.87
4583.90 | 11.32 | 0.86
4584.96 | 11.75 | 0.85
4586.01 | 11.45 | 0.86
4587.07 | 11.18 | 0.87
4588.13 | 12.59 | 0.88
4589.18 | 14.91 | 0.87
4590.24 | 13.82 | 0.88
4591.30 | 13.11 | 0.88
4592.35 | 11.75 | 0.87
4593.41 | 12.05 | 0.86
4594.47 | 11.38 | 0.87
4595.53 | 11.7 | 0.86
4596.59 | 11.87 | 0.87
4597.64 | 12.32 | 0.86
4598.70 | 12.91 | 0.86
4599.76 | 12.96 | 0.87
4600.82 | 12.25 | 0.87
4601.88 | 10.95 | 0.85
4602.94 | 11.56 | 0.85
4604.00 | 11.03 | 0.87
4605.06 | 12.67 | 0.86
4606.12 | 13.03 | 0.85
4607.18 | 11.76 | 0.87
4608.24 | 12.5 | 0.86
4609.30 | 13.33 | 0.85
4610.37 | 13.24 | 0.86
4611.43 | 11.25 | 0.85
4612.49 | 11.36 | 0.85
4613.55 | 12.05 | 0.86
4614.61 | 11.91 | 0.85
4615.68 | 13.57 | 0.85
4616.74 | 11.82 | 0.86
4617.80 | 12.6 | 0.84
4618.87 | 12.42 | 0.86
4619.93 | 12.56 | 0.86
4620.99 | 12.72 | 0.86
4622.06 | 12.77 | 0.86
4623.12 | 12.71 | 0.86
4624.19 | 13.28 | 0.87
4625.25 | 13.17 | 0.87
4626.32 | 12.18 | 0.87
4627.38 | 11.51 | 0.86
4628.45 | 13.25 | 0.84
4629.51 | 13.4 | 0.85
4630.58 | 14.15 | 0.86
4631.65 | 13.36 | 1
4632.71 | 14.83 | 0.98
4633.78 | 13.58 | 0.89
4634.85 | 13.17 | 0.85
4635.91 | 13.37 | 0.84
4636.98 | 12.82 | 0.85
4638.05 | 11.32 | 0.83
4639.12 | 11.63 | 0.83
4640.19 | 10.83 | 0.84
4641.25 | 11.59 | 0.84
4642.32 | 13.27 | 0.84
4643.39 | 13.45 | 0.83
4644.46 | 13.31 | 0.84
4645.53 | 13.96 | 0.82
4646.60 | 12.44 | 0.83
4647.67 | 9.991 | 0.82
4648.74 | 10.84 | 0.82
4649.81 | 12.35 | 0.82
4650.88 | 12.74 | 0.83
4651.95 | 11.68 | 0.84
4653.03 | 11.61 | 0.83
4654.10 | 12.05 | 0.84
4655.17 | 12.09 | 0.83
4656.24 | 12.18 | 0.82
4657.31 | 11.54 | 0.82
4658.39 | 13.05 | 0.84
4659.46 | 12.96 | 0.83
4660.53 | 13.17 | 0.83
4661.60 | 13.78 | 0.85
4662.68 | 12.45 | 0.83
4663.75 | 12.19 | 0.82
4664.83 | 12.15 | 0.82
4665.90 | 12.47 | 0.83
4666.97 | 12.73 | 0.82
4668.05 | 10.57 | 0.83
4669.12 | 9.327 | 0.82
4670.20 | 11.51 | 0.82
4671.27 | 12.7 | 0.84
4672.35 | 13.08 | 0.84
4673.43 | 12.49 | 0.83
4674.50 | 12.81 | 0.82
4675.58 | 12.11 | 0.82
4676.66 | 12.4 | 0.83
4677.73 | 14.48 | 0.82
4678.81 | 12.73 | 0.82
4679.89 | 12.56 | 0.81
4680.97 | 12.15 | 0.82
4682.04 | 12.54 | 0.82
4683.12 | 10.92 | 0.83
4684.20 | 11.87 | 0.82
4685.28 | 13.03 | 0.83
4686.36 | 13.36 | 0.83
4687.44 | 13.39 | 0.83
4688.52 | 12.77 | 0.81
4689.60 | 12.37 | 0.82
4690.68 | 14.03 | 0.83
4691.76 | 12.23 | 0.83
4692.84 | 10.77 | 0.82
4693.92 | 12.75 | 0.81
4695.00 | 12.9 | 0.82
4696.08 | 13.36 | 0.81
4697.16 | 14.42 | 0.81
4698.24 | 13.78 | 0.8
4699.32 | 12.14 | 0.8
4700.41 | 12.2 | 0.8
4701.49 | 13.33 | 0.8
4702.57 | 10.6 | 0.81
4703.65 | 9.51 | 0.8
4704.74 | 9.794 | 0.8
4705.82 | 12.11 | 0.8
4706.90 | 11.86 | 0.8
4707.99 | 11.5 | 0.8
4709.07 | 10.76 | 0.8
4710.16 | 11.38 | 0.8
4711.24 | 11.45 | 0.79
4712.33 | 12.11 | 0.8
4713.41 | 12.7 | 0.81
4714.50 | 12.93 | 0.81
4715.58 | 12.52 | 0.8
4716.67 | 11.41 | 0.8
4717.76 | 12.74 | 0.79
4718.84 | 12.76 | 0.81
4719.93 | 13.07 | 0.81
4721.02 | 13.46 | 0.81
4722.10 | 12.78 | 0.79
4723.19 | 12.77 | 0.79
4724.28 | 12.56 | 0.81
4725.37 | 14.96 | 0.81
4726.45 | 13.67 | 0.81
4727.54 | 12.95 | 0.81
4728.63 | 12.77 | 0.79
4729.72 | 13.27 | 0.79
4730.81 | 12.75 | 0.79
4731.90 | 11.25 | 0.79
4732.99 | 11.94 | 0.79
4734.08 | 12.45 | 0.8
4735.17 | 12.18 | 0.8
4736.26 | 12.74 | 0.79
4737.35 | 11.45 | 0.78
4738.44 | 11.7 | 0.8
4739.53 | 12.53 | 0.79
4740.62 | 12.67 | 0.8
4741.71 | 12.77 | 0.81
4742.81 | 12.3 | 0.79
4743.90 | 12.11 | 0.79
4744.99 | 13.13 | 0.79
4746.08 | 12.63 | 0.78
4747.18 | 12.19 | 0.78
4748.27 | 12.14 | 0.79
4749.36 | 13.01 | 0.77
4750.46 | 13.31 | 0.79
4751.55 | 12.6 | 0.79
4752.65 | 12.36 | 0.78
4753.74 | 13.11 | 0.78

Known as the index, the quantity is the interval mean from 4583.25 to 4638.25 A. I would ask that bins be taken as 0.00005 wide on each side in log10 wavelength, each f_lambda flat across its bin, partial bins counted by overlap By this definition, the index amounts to 12.5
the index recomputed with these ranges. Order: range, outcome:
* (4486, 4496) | 11.2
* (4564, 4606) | 12.2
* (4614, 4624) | 12.6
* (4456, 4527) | 10.9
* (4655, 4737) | 12.4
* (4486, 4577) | 11.4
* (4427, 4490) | 9.95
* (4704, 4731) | 12.4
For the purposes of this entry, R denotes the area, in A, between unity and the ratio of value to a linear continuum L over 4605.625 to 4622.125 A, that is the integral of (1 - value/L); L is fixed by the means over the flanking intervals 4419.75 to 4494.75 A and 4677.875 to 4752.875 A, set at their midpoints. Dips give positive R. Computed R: -1.4 A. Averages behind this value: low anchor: 9.98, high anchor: 12.4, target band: 12.4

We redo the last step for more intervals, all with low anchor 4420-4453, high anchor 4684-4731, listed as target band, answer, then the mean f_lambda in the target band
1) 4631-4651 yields -1.3 A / 12.6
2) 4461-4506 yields -2.5 A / 10.7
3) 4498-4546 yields -2.5 A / 11.1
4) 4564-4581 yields -2.2 A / 12.5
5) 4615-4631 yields -1.6 A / 12.8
